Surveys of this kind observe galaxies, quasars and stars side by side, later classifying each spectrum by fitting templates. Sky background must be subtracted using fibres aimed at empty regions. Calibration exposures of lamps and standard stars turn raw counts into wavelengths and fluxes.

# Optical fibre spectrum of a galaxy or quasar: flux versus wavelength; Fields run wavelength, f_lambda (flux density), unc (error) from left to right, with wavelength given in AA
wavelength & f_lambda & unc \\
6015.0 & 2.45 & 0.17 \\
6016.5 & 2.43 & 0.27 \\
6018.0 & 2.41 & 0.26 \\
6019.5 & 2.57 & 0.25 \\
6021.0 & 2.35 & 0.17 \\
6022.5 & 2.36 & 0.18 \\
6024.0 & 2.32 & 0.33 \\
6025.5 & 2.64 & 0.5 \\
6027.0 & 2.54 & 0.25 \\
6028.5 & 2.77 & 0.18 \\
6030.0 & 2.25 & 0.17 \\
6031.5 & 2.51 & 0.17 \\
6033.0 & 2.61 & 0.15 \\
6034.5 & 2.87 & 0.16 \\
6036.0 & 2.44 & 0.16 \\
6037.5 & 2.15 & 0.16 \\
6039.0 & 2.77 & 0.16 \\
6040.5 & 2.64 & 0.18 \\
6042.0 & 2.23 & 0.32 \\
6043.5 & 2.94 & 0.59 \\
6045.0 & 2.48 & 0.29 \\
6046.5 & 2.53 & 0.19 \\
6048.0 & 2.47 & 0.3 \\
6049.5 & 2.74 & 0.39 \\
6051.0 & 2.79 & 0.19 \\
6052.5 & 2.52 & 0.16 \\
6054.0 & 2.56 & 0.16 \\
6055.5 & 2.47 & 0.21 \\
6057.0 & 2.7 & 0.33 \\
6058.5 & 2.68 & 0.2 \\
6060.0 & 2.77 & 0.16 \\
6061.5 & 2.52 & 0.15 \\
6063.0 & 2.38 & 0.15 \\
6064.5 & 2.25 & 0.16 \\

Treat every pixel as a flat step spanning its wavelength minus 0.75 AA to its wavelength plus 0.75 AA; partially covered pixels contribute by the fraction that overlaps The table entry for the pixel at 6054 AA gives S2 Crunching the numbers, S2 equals 2.56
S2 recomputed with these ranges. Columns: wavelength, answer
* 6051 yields 2.79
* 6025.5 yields 2.64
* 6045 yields 2.48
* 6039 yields 2.77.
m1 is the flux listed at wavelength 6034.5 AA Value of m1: 2.87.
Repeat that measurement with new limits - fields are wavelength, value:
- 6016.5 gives 2.43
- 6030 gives 2.25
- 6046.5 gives 2.53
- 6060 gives 2.77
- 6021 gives 2.35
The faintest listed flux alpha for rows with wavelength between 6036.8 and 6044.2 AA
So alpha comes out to 2.15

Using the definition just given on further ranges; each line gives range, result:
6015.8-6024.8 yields 2.32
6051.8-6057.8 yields 2.47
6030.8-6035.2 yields 2.51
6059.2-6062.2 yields 2.52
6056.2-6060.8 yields 2.68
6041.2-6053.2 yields 2.23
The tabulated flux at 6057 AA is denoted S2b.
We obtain 2.7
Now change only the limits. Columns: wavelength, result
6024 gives 2.32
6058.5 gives 2.68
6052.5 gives 2.52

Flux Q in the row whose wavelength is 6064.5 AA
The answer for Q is 2.25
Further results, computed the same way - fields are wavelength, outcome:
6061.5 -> 2.52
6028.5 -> 2.77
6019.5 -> 2.57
